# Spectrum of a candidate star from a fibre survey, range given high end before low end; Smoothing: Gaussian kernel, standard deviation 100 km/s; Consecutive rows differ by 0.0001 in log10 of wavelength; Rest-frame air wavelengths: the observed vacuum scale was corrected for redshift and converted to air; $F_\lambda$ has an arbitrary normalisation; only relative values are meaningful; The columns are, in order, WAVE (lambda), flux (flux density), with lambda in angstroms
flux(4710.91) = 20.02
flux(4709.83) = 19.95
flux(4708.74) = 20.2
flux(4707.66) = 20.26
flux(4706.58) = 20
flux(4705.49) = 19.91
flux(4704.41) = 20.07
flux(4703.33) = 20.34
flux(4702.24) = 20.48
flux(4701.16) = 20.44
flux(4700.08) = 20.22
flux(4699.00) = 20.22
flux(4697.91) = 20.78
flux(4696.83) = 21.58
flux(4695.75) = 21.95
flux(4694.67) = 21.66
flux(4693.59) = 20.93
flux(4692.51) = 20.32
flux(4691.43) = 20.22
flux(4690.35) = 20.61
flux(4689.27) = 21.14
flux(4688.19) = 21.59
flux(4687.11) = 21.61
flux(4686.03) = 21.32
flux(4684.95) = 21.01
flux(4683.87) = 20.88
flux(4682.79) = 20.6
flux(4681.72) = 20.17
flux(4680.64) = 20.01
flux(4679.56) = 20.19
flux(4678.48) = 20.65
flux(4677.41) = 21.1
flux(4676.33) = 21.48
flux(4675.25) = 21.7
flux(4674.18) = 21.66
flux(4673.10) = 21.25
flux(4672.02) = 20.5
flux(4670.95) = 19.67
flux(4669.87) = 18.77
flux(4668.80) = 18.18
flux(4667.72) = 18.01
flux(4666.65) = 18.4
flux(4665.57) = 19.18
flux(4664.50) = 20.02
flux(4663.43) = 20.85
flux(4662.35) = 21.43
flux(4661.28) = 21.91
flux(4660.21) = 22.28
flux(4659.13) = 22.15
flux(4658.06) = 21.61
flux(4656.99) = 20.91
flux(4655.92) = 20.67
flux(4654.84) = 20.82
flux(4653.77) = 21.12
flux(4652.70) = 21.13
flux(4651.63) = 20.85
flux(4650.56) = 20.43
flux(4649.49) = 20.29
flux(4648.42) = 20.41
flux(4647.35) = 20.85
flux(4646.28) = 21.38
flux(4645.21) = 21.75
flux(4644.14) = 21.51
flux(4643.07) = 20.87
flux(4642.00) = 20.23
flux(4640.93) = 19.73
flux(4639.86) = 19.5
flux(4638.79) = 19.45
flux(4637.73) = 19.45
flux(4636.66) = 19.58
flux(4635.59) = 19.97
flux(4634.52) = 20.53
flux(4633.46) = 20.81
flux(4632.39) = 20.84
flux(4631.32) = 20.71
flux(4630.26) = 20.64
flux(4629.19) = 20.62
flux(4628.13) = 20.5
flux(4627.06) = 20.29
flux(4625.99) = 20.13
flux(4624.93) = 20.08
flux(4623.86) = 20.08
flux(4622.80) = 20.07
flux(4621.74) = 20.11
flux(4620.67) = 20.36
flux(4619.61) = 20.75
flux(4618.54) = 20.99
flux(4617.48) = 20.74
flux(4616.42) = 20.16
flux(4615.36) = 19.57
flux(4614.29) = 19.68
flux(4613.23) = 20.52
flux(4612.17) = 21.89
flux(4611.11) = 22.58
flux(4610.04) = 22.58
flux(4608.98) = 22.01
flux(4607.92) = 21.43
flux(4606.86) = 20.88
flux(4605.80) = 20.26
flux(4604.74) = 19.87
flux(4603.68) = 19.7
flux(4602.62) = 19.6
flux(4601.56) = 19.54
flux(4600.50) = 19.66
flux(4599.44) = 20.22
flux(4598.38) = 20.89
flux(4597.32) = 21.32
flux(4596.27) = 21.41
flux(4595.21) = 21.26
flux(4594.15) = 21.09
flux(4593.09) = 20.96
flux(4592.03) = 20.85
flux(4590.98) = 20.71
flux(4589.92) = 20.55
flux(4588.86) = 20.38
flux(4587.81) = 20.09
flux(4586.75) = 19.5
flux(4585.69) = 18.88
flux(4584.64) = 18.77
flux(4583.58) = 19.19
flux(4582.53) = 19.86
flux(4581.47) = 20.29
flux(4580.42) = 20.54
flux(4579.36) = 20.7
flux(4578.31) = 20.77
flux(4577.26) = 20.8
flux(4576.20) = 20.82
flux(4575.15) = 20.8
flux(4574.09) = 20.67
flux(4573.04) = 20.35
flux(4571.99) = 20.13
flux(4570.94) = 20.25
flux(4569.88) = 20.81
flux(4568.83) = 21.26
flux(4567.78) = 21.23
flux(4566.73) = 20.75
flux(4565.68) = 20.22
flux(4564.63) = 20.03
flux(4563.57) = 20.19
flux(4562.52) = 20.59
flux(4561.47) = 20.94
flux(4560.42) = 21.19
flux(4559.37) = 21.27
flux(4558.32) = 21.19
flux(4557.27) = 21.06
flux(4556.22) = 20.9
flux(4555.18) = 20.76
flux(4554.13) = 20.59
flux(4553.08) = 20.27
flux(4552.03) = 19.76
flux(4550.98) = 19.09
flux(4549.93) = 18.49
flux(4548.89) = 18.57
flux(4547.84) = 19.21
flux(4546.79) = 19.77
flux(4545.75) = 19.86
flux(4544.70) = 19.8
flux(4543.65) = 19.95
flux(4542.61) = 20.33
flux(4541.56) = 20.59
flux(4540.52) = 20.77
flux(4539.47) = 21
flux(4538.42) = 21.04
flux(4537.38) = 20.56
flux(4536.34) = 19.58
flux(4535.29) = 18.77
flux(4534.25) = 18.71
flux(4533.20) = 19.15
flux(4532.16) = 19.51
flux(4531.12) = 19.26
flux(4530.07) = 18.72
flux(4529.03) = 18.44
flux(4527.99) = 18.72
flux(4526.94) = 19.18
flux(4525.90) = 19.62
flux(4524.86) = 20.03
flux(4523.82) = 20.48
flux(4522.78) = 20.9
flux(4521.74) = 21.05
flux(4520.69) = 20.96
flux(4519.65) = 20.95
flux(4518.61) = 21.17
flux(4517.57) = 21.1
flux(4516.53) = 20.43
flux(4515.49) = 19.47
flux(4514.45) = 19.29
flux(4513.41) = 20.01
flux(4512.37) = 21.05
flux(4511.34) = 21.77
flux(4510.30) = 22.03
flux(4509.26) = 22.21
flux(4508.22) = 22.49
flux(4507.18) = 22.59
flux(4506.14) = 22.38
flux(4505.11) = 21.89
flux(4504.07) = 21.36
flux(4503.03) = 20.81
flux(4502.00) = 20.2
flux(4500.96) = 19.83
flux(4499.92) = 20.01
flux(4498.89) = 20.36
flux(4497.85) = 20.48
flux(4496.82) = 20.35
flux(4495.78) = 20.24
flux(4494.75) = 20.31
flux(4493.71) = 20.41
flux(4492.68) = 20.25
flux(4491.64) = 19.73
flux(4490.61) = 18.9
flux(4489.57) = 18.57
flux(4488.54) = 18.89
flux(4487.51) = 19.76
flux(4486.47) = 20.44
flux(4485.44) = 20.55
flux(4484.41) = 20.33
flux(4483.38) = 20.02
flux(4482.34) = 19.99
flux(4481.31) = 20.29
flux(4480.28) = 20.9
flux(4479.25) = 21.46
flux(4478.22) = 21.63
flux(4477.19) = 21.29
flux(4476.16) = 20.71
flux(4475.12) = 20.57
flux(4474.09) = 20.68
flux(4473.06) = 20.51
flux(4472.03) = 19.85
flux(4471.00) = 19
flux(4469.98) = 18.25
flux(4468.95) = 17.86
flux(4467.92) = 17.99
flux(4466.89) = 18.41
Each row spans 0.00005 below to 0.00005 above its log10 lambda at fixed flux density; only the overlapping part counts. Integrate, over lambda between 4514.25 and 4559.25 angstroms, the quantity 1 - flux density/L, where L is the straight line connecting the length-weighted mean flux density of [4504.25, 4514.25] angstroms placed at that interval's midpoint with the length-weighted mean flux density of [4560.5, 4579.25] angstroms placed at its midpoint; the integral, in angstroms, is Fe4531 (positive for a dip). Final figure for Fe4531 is 2.6 angstroms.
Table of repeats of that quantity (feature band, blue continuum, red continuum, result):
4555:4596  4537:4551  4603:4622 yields -0.40 angstroms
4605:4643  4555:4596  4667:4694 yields 0.05 angstroms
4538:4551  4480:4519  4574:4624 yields 0.40 angstroms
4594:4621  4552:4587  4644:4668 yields -0.15 angstroms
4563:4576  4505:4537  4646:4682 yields -0.08 angstroms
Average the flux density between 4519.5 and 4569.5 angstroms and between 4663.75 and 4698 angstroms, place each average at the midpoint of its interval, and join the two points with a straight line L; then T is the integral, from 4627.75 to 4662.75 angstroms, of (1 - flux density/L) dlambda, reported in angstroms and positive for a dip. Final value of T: -0.6 angstroms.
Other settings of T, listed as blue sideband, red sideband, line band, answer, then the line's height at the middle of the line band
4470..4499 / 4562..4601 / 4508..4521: -0.4 angstroms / 20.3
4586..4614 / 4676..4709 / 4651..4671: 0.3 angstroms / 20.7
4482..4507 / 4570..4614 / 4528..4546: 0.6 angstroms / 20.4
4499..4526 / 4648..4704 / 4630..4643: 0.4 angstroms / 20.7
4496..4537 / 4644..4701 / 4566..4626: 0.2 angstroms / 20.6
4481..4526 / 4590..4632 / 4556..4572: -0.1 angstroms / 20.6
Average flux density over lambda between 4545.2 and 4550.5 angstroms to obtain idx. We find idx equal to 19.2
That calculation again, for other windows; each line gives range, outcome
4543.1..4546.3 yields 19.9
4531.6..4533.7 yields 19.4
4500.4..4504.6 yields 20.5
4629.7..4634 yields 20.8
